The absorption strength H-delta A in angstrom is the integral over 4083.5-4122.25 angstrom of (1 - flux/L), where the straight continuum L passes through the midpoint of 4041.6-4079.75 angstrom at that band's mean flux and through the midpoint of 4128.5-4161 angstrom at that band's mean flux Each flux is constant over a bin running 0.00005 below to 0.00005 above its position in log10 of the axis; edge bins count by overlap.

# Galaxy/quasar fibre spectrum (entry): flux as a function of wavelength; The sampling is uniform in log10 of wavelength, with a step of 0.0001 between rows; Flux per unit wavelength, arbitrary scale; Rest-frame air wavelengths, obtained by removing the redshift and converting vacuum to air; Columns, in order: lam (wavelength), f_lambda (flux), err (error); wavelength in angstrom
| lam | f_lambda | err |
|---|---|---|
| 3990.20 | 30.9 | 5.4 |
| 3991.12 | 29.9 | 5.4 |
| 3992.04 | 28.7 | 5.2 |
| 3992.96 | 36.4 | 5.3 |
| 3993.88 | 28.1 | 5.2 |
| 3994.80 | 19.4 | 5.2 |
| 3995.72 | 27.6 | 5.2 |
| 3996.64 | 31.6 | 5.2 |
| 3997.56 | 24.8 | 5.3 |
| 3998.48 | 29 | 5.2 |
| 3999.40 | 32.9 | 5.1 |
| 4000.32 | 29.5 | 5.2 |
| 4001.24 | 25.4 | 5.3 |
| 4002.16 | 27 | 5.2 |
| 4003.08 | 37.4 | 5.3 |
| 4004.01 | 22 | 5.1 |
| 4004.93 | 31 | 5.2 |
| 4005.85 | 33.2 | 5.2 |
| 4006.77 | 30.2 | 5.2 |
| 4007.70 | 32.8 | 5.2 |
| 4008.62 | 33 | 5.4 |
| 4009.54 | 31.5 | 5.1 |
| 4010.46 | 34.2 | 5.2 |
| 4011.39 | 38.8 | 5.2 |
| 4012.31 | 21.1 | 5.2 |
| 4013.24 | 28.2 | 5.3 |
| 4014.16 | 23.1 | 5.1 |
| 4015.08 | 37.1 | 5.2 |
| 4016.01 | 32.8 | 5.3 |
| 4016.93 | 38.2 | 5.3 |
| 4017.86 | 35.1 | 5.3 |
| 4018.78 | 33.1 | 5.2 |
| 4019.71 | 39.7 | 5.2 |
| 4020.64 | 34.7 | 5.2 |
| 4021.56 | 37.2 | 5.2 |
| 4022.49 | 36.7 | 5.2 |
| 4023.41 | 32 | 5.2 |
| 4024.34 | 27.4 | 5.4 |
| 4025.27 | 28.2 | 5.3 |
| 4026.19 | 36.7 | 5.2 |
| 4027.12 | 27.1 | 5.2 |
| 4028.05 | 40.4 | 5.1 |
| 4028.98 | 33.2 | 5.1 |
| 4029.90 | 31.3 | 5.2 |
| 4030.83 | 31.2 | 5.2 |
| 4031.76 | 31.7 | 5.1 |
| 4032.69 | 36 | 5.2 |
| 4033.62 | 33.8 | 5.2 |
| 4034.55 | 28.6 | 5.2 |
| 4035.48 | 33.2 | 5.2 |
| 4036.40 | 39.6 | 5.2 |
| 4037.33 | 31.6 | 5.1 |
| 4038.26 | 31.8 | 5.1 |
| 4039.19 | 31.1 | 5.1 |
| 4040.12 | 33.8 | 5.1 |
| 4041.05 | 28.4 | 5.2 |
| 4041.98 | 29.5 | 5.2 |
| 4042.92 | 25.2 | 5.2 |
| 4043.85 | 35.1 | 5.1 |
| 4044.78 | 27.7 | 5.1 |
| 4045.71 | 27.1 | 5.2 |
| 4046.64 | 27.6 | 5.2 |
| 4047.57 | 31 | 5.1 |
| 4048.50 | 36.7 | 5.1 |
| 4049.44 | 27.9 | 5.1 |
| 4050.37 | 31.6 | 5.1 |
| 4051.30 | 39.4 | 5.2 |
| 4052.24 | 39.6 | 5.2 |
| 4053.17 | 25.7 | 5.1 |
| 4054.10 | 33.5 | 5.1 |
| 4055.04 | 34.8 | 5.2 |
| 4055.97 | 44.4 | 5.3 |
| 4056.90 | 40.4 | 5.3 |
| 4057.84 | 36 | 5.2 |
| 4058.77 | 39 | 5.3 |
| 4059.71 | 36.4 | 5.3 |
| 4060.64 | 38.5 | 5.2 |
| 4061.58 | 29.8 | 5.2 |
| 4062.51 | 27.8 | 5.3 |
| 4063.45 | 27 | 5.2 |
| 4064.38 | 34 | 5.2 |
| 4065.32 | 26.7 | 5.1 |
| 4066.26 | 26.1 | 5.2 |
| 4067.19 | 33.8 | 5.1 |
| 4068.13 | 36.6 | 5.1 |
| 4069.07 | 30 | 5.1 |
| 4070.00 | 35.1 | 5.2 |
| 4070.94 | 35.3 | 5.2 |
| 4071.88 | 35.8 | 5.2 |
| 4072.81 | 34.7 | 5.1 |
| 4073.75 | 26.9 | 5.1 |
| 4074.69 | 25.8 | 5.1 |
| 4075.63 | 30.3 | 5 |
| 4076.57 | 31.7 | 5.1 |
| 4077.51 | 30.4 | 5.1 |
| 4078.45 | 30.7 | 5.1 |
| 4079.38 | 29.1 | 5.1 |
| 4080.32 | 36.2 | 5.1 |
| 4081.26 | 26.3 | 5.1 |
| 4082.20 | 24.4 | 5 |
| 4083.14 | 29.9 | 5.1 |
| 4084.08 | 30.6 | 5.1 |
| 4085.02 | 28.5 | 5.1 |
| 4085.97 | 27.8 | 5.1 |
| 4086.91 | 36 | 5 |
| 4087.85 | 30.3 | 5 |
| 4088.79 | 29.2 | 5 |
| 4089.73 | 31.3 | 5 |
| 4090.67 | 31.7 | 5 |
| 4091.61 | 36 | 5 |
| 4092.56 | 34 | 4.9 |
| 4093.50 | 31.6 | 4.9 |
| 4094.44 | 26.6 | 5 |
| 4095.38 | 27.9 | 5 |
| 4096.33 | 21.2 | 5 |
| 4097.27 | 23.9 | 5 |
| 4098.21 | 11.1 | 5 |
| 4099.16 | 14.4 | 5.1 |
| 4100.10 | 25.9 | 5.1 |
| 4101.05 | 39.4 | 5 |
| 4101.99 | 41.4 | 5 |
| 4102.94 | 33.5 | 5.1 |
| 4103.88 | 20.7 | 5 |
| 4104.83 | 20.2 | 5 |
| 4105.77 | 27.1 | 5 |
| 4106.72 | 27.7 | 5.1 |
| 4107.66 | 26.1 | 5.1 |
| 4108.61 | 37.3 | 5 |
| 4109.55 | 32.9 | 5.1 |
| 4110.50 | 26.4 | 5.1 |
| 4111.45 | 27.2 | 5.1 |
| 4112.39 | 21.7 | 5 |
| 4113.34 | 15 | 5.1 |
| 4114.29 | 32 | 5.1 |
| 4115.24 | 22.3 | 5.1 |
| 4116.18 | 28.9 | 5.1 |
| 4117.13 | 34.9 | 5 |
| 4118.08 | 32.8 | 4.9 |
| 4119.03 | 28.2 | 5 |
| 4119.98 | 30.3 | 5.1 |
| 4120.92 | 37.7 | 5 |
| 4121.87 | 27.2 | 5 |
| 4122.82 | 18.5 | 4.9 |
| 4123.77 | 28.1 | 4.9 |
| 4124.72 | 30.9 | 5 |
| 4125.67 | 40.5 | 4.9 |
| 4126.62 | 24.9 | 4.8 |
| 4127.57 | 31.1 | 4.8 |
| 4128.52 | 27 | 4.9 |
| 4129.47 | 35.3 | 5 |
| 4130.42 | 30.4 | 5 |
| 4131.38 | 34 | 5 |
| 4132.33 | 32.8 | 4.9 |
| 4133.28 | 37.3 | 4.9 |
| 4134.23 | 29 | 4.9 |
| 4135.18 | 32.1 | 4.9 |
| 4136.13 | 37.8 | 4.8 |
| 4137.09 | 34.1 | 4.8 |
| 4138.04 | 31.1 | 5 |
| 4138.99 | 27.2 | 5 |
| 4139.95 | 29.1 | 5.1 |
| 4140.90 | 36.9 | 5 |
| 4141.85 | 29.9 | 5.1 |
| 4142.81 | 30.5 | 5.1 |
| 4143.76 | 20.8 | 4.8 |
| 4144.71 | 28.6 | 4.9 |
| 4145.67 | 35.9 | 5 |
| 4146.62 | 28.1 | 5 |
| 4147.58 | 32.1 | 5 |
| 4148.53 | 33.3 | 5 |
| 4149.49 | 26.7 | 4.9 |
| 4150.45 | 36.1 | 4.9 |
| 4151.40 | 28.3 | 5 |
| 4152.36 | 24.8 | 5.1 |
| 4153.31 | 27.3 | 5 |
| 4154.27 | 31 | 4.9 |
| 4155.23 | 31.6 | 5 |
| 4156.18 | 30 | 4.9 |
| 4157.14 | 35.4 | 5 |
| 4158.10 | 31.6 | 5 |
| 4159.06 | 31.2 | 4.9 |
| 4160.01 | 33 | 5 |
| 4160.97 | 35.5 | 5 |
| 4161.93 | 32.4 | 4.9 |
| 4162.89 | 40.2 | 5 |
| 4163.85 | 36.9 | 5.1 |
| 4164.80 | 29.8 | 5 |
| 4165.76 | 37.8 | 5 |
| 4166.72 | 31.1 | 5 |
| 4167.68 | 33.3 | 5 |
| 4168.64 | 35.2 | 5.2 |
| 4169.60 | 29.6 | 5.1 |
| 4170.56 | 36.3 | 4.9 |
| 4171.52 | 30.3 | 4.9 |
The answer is 4.0 angstrom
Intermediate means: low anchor 32.3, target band 28.5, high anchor 31.3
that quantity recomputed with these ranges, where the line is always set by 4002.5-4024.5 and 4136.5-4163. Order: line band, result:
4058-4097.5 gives 1.2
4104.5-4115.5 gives 1.8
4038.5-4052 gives 0.5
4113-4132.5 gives 1.0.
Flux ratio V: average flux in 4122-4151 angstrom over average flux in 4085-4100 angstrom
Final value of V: 1.1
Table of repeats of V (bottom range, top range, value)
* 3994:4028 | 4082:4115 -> 0.90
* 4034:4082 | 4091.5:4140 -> 0.90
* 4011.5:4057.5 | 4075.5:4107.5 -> 0.88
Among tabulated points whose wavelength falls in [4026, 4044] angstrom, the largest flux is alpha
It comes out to 40.4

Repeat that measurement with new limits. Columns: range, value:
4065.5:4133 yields 41.4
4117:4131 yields 40.5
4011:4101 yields 44.4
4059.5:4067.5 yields 38.5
